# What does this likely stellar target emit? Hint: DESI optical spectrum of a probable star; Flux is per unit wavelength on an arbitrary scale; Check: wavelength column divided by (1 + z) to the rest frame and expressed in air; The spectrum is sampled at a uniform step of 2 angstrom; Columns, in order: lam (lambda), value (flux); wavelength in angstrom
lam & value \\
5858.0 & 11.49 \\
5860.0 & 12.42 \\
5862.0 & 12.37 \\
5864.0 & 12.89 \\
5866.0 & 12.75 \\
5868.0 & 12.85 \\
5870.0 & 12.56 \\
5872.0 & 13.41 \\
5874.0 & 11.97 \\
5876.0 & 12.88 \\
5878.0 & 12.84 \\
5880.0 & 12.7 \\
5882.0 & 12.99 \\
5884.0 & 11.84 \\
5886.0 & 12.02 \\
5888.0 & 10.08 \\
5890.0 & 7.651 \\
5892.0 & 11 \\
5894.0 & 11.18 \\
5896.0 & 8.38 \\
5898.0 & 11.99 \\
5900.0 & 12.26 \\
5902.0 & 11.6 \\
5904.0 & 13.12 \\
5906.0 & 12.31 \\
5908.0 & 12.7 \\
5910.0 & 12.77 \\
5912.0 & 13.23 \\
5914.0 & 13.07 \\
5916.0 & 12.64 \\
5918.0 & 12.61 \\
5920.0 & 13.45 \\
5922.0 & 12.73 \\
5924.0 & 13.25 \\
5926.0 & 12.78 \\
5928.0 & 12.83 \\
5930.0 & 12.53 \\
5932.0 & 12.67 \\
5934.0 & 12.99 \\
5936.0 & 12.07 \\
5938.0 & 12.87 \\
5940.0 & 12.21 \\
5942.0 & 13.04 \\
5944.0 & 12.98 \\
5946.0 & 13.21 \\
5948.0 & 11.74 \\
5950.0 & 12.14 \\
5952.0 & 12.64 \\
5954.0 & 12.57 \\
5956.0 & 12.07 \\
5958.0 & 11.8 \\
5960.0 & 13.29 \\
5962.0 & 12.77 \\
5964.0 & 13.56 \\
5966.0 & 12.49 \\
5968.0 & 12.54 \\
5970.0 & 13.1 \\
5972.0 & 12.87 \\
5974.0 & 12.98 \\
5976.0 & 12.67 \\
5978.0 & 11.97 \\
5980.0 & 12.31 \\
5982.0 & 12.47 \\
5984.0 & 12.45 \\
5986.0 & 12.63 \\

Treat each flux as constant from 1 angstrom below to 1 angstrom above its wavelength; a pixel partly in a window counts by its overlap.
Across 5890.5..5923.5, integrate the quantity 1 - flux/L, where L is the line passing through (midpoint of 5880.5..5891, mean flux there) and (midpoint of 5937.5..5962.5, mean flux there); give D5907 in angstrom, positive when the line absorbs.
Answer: -1.75 angstrom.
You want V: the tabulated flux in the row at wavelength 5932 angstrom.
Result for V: 12.67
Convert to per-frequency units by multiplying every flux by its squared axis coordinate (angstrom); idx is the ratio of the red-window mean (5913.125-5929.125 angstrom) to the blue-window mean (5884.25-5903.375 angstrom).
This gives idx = 1.21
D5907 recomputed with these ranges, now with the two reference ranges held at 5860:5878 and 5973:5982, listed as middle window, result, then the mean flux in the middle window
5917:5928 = -0.3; 13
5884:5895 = 1.9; 10.5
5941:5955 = -0.1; 12.6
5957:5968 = -0.2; 12.8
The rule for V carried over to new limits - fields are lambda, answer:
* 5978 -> 11.97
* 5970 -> 13.1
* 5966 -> 12.49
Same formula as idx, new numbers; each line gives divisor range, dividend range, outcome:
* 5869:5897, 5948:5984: 1.12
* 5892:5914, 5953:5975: 1.09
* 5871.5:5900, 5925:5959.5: 1.11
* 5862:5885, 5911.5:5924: 1.04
